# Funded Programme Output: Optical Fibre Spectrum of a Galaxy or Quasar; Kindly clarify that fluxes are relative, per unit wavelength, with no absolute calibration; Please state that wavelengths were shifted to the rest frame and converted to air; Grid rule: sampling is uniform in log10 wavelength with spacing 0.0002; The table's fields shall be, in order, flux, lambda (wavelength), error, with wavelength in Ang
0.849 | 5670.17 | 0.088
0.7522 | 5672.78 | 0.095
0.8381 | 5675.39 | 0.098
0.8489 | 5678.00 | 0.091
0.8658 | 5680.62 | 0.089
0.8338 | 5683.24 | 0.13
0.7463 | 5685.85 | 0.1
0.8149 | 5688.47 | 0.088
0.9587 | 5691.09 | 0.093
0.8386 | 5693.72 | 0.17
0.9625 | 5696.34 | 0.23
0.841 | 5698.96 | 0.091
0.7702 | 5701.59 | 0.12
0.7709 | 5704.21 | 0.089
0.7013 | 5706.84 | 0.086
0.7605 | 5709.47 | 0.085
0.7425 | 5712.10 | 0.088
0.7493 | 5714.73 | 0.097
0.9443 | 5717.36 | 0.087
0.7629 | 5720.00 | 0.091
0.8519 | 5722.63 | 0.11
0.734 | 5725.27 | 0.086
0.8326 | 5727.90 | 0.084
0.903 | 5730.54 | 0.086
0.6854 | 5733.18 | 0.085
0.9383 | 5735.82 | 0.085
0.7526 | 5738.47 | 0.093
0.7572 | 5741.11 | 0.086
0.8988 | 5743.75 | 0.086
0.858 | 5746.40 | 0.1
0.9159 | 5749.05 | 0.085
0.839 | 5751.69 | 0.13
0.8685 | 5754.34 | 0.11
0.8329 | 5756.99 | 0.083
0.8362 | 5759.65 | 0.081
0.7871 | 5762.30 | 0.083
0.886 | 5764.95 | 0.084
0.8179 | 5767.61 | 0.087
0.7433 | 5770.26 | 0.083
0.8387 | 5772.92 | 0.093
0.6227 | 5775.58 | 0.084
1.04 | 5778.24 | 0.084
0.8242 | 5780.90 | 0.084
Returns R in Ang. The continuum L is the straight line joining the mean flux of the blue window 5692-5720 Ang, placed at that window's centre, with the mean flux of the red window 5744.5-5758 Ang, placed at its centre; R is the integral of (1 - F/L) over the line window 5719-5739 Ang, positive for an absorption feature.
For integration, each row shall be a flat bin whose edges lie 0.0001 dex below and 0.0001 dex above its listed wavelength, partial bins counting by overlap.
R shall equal 0.6 Ang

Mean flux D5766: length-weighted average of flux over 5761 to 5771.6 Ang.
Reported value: 0.809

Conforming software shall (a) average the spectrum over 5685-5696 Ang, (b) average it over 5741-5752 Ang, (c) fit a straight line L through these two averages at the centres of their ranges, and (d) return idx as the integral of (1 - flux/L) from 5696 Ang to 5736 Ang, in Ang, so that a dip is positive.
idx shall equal 2.7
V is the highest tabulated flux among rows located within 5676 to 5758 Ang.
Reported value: 0.9625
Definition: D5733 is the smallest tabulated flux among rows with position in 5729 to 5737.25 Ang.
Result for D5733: 0.6854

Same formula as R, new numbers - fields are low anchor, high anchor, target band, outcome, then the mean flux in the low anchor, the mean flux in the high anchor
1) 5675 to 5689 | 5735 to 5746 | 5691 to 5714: 0.6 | 0.824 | 0.834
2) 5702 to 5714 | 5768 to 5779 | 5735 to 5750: -1.4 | 0.746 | 0.8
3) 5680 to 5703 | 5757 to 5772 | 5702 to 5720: 1.3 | 0.847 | 0.816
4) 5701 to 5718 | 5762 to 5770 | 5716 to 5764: -2.0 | 0.771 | 0.825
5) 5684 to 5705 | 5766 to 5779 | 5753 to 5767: -0.5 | 0.84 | 0.804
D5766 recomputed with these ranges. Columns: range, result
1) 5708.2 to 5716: 0.751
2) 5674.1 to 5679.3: 0.844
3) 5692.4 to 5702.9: 0.853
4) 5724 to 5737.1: 0.819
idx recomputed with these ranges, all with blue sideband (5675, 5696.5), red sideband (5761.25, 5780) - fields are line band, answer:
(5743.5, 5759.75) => -0.7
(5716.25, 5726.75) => 0.2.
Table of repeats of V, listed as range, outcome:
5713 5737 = 0.9443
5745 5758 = 0.9159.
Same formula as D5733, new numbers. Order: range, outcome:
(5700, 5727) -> 0.7013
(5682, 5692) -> 0.7463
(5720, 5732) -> 0.734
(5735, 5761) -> 0.7526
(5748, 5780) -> 0.6227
